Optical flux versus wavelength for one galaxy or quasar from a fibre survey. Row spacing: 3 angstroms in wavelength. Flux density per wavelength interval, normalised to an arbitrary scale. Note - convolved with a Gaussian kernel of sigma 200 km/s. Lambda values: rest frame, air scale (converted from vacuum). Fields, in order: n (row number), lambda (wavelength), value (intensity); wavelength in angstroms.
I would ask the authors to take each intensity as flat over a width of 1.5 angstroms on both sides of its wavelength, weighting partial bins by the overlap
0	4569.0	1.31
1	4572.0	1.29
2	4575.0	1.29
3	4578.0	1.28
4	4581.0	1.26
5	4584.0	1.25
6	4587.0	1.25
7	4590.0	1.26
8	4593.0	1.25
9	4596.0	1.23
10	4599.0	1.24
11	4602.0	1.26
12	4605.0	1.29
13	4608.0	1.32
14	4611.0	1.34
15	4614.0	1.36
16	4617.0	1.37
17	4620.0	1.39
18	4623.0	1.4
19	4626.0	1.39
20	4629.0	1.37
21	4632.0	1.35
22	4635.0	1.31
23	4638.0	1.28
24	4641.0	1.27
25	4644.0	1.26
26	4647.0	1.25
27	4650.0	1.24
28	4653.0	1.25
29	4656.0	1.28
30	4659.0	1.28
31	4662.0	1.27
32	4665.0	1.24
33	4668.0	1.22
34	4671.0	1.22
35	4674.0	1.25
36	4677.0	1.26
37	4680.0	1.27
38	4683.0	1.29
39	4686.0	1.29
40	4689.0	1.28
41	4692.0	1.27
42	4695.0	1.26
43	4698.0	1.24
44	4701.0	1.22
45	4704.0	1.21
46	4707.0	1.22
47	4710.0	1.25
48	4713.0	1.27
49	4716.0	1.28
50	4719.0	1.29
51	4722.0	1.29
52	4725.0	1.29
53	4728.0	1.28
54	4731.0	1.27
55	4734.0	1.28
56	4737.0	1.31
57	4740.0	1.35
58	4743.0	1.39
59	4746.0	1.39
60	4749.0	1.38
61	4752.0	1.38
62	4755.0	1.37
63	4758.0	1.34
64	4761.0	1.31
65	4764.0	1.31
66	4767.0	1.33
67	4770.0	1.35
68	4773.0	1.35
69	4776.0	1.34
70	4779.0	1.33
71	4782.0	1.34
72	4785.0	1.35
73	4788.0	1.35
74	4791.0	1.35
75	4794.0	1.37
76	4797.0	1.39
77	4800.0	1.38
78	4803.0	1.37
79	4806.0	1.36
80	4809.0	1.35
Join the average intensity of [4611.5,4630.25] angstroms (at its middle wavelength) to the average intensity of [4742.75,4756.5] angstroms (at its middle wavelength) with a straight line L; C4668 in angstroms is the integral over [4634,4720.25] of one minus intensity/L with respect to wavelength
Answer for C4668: 7.5 angstroms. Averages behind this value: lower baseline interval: 1.38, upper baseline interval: 1.38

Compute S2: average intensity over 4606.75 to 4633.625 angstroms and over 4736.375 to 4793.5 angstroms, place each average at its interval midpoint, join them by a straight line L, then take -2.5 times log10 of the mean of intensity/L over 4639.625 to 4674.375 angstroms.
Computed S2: 0.09 mag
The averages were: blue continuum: 1.37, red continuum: 1.35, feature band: 1.25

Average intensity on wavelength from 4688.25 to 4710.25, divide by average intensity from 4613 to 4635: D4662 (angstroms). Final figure 0.91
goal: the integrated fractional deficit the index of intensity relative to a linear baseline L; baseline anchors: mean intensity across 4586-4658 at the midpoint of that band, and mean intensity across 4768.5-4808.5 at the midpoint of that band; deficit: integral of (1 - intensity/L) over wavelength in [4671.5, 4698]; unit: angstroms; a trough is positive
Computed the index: 1.1 angstroms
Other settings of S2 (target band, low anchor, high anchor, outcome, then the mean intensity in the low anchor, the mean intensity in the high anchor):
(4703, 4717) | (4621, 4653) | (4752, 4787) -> 0.07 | 1.31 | 1.34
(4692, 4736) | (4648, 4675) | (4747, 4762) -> 0.04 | 1.25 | 1.36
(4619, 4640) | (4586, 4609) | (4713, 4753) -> -0.06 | 1.26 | 1.32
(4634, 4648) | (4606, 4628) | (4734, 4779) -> 0.07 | 1.37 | 1.35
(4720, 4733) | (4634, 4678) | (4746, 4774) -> 0.03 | 1.26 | 1.35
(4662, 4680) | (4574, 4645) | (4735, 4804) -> 0.07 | 1.3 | 1.35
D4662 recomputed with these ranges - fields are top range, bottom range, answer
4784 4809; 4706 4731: 1.07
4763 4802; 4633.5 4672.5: 1.07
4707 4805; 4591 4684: 1.03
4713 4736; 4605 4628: 0.94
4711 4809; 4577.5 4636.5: 1.02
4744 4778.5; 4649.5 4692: 1.07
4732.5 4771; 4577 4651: 1.04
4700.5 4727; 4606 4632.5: 0.92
